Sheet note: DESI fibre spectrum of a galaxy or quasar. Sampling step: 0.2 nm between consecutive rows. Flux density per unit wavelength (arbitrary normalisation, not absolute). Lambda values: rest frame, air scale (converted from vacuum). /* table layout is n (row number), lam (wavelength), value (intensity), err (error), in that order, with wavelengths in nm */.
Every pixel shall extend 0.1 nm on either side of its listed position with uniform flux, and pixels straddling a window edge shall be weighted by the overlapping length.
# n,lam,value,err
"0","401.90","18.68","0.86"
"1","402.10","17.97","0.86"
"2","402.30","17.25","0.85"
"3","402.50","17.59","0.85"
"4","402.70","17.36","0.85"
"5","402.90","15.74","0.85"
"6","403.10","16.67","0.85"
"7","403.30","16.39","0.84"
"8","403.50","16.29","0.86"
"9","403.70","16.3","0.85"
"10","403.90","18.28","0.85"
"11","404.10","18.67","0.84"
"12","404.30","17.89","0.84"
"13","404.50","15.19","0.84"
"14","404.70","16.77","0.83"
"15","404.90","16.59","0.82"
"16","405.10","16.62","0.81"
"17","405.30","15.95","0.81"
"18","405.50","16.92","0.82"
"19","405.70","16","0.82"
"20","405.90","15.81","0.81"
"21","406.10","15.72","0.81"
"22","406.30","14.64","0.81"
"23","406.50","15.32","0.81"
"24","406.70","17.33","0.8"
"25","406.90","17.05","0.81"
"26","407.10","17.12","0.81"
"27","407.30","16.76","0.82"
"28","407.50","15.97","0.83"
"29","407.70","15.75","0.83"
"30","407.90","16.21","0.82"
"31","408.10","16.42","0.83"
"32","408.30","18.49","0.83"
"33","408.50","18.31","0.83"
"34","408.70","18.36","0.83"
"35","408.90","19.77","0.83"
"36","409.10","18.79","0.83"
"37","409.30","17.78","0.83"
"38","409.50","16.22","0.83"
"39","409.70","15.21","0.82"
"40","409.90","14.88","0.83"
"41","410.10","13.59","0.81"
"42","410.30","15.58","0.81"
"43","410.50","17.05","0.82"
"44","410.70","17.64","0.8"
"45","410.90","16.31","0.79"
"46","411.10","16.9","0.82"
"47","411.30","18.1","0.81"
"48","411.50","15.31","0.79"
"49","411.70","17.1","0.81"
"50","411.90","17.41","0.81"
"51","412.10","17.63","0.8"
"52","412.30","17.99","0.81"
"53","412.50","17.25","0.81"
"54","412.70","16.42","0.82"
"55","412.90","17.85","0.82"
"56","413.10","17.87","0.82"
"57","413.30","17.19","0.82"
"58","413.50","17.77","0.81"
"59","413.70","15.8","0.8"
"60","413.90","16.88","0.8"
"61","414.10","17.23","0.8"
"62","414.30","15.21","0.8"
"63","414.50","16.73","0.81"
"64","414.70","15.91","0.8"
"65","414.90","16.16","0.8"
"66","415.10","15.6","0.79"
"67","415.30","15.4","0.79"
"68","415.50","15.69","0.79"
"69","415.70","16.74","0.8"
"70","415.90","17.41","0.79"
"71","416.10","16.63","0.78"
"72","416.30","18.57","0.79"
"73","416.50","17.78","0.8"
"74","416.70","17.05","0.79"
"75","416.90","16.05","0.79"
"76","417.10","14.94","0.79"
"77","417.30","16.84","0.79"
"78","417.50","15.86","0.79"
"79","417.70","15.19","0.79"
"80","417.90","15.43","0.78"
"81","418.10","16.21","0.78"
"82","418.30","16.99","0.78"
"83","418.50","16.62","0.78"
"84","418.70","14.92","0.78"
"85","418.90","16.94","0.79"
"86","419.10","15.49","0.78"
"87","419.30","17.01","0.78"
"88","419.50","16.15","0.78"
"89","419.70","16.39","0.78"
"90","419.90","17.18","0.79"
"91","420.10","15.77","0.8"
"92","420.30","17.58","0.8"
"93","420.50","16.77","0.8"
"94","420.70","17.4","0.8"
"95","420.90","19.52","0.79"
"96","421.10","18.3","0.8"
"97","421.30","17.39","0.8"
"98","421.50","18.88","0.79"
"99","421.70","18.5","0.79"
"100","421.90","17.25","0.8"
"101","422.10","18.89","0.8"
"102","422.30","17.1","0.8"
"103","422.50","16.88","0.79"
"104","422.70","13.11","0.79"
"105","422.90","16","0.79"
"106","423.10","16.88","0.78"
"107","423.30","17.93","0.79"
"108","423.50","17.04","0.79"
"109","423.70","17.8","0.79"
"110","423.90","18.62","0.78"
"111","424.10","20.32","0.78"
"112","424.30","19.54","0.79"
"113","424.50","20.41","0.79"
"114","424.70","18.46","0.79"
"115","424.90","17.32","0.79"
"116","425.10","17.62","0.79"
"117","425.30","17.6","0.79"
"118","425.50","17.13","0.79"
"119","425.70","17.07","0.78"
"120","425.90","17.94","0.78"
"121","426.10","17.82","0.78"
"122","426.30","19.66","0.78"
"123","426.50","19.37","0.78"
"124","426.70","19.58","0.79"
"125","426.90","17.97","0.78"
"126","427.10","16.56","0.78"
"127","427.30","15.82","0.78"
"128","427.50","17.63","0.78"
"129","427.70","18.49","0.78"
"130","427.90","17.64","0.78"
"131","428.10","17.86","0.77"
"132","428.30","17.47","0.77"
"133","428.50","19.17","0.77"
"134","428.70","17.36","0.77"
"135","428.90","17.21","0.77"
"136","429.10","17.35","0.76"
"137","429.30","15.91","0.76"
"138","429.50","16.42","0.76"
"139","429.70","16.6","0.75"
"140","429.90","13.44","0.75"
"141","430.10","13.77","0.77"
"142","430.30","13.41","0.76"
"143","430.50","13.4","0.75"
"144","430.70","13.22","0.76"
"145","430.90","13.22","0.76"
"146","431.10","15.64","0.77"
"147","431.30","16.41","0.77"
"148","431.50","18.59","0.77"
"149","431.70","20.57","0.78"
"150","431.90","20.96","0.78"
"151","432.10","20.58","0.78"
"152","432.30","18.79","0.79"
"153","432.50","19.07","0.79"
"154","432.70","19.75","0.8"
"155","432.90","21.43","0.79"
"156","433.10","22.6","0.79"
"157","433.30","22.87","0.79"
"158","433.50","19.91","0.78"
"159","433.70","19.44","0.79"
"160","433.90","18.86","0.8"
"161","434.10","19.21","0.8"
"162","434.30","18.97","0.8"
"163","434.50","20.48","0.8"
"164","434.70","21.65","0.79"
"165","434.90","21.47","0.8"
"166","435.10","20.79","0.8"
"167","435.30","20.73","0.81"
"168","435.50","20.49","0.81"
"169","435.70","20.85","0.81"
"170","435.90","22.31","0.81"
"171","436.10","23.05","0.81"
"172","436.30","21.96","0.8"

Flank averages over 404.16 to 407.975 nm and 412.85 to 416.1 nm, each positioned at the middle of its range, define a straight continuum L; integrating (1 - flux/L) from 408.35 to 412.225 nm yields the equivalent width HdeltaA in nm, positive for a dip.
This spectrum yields -0.12 nm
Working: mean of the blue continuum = 16.3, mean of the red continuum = 16.6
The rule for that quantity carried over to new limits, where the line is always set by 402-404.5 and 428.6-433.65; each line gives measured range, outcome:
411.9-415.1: 0.07 nm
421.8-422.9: 0.05 nm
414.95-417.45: 0.11 nm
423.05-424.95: -0.11 nm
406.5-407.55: 0.03 nm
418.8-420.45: 0.08 nm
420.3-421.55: -0.04 nm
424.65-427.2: -0.08 nm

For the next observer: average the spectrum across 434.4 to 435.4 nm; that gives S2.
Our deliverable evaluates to 21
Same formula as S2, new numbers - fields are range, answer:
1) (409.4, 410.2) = 15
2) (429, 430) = 15.9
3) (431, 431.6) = 16.9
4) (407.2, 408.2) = 16.2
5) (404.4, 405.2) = 16.3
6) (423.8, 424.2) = 19.5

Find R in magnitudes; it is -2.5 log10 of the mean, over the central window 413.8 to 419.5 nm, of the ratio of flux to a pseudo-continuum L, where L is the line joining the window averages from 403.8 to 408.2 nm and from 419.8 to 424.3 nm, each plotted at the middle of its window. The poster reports 0.06 mag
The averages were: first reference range 16.5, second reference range 17.6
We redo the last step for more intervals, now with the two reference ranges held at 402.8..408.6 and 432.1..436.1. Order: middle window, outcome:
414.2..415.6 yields 0.13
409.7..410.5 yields 0.15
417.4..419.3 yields 0.15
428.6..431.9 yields 0.25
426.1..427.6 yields 0.09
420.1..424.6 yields 0.07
